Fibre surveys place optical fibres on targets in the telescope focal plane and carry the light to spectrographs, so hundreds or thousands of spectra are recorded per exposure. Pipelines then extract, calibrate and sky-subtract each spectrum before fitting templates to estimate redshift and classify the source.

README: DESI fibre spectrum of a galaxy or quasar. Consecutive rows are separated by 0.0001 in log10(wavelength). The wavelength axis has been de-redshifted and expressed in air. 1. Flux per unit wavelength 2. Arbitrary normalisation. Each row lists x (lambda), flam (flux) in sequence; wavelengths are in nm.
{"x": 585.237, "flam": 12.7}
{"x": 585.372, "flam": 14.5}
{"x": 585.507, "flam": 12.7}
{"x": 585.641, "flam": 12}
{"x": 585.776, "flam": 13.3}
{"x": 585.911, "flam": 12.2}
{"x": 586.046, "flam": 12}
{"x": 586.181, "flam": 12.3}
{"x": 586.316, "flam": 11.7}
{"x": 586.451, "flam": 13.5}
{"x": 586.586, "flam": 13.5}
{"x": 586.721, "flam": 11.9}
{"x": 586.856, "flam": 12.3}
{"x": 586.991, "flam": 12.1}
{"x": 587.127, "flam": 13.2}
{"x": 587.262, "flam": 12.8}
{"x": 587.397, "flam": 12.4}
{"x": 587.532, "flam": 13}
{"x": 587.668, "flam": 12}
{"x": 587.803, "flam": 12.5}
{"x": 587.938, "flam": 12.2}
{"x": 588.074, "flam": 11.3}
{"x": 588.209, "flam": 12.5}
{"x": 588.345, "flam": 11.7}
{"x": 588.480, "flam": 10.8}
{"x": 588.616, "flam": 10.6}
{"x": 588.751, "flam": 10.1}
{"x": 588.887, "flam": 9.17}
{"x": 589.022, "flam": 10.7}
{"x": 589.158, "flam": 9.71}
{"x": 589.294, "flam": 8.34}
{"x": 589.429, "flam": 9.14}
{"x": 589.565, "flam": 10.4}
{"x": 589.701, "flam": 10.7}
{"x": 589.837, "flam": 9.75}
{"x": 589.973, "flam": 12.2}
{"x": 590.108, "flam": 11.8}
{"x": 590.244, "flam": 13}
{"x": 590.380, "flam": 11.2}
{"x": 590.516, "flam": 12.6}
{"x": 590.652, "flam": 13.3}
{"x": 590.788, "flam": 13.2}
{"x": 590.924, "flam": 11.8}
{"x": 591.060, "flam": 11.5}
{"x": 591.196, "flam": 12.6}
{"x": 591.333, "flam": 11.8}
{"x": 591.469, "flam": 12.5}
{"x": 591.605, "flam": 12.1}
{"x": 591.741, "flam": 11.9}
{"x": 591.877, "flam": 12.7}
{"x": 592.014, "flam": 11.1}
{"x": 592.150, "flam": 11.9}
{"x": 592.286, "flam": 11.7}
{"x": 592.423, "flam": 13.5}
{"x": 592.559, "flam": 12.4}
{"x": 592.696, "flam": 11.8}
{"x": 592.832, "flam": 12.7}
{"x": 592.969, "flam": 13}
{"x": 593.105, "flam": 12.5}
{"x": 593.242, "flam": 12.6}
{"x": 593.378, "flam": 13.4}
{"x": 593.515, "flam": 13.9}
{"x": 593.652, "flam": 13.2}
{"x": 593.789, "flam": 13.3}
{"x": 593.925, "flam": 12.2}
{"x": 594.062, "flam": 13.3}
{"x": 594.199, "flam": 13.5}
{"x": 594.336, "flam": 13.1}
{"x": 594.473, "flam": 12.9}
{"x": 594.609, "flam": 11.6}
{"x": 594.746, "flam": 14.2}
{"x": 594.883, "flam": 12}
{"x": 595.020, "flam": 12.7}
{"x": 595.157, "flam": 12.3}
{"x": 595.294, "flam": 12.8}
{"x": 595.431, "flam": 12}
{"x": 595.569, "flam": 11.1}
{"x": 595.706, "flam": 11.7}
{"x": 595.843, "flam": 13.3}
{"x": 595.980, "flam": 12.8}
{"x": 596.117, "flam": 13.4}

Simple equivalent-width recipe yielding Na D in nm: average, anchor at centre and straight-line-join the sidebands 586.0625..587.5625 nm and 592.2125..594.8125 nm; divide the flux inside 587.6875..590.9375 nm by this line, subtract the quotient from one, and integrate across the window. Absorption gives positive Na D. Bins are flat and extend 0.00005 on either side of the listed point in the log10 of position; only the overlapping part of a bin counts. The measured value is 0.38 nm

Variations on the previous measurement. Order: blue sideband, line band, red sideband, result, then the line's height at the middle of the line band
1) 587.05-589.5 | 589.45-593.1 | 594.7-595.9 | -0.09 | 11.7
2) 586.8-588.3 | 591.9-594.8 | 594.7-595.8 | -0.10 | 12.3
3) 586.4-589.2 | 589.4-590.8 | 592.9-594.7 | 0.08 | 12.3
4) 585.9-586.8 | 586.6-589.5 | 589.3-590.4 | 0.08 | 11.7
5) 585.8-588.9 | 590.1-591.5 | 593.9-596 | 0.00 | 12.3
